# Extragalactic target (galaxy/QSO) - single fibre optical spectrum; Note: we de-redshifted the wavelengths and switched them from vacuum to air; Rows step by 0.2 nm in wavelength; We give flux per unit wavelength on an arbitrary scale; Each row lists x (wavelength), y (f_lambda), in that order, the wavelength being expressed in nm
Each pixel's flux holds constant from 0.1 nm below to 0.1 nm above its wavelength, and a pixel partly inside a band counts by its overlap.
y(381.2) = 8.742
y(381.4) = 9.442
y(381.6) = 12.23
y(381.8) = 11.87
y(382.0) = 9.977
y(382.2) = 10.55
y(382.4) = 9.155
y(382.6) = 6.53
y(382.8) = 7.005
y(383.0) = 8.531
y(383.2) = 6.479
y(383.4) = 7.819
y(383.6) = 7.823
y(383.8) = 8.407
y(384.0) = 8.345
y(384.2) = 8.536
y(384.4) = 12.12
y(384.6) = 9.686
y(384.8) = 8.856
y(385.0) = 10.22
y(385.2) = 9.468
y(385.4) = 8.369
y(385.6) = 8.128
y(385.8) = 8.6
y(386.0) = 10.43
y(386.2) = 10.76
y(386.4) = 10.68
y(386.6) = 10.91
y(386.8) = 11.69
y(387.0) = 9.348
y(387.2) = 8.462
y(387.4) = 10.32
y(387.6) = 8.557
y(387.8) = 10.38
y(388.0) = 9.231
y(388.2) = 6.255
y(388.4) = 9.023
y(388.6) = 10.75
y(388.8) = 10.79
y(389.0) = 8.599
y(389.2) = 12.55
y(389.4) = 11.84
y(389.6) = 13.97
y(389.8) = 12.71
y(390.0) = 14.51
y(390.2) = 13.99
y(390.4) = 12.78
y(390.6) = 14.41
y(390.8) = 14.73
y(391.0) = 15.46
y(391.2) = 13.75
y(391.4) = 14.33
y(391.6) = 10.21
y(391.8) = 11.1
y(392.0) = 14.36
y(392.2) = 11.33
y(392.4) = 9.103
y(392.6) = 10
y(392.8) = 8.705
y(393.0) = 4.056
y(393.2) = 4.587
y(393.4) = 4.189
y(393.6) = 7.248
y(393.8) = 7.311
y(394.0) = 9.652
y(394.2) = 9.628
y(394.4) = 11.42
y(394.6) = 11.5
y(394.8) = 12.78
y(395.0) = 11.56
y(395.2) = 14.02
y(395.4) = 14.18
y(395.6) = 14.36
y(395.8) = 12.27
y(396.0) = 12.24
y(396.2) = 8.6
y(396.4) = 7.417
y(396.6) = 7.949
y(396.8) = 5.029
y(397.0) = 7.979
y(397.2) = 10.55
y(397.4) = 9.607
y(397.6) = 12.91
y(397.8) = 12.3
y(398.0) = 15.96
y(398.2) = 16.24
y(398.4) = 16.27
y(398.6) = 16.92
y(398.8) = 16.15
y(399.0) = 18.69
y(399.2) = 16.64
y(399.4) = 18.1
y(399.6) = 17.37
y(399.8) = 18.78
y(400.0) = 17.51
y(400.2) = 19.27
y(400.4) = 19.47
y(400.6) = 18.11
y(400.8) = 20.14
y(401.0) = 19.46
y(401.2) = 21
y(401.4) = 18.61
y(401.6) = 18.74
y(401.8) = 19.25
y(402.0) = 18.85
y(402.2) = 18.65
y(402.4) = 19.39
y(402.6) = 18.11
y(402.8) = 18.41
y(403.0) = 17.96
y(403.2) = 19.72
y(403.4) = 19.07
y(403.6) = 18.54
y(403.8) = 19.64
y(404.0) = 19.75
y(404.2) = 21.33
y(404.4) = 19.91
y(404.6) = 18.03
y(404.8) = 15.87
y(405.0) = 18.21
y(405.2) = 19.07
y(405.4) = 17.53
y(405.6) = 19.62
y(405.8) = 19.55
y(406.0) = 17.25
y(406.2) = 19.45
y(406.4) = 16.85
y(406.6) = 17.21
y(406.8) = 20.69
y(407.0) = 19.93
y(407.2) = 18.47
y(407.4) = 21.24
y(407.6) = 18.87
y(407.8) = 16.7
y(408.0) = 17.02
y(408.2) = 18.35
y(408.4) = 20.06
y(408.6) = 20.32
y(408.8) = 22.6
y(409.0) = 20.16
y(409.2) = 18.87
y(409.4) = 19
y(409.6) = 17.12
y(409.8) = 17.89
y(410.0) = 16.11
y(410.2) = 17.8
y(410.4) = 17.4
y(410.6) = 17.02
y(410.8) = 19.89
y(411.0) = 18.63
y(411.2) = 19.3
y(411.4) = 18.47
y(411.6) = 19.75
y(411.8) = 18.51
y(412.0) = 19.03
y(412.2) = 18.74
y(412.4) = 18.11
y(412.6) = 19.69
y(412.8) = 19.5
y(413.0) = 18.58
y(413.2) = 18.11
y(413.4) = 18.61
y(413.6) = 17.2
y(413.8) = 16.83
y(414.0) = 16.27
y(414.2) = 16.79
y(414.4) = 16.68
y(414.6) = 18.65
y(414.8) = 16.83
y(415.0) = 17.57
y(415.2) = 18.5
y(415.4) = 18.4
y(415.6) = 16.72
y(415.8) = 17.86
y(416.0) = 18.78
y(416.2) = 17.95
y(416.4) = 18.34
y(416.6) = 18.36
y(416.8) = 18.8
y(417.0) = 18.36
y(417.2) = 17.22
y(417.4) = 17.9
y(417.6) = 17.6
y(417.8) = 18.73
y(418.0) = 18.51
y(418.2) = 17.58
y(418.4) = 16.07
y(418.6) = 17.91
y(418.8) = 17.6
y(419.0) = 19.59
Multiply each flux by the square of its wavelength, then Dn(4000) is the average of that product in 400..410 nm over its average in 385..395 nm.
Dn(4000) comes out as 1.95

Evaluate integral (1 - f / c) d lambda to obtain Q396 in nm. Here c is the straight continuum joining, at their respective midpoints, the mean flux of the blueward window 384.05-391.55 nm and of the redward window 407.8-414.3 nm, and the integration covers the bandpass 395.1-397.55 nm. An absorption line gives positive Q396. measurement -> 0.58 nm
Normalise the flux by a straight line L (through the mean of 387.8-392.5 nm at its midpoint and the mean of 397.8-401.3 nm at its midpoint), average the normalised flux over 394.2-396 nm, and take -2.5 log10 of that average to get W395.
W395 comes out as 0.20 mag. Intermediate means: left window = 12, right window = 17.8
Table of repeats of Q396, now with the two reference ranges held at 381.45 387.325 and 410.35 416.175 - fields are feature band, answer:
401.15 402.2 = -0.33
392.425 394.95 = 0.77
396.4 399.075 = 0.19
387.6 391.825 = -0.34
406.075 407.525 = -0.26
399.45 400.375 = -0.28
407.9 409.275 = -0.24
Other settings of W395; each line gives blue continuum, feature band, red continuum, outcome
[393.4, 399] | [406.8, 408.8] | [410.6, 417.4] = -0.210 mag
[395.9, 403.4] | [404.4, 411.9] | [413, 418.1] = -0.103 mag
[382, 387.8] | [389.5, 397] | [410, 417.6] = 0.068 mag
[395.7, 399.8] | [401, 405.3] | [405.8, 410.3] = -0.183 mag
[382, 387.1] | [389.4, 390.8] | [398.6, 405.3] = -0.123 mag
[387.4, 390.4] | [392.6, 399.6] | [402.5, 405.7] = 0.285 mag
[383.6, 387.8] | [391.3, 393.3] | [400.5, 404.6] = 0.329 mag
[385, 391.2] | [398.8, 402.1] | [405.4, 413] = -0.200 mag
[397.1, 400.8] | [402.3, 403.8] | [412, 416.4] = -0.127 mag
